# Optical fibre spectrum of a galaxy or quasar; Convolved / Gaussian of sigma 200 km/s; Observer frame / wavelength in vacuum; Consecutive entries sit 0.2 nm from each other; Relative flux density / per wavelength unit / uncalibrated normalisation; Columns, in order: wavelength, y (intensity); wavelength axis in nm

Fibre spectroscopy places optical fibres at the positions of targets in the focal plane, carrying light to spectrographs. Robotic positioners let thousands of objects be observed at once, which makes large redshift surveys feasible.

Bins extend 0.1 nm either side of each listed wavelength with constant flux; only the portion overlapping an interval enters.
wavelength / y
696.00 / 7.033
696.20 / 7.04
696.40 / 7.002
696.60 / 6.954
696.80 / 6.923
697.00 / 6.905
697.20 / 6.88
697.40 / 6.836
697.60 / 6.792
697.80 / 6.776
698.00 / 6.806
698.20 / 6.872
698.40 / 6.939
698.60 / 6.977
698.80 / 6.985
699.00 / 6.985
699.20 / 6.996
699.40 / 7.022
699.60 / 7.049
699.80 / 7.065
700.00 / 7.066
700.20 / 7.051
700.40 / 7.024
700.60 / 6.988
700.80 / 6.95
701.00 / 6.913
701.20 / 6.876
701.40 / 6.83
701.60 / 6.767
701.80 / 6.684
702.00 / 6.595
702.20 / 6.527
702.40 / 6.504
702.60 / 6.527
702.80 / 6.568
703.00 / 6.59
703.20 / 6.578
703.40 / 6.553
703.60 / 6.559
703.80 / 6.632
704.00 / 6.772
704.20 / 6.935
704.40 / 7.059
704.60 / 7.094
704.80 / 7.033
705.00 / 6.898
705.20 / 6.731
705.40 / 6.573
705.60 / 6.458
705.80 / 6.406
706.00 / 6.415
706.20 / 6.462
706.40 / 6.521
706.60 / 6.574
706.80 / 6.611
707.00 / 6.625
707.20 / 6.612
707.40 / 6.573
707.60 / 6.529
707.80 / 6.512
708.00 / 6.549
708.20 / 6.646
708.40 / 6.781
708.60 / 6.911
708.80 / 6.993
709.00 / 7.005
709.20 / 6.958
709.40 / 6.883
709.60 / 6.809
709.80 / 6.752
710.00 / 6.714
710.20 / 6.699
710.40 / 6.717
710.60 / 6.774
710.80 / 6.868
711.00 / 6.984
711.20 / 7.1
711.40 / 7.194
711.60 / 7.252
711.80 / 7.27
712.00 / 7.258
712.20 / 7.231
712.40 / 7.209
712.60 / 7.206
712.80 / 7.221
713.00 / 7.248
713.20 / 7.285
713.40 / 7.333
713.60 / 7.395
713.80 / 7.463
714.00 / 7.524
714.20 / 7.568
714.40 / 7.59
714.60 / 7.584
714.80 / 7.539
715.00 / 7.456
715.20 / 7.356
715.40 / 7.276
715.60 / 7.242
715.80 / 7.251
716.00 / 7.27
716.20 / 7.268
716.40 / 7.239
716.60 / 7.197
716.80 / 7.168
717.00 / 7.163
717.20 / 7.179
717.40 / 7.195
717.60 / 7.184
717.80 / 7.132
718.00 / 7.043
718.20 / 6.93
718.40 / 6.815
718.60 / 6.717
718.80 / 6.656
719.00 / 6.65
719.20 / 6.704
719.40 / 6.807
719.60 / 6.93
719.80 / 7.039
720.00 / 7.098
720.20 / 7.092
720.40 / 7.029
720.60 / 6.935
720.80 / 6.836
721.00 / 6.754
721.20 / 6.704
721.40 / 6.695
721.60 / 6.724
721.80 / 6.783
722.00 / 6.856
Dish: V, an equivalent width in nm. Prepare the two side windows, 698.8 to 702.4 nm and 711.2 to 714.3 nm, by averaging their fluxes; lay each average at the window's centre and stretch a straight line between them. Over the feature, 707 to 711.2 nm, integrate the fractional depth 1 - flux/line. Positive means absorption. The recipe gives 0.24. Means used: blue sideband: 6.9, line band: 6.77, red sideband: 7.3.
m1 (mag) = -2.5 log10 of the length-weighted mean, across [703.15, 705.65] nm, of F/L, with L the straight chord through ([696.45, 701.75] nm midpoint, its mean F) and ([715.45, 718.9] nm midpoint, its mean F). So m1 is 0.03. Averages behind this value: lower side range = 6.93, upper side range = 7.1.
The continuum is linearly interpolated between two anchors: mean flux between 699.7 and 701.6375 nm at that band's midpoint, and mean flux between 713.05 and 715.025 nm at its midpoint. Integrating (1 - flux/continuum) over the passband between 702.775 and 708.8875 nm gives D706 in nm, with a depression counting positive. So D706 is 0.41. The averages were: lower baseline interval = 6.96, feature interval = 6.67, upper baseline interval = 7.47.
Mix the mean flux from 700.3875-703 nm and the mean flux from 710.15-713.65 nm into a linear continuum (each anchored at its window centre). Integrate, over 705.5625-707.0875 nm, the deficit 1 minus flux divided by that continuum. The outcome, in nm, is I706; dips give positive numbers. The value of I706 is 0.09 nm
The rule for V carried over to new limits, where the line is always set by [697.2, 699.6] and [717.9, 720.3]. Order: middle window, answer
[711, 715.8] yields -0.31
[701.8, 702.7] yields 0.05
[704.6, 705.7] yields 0.02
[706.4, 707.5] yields 0.05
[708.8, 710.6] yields 0.02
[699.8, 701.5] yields -0.01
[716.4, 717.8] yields -0.06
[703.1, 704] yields 0.04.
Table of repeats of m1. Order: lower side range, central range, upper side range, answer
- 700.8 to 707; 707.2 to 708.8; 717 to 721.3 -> 0.014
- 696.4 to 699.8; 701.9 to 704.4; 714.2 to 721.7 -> 0.053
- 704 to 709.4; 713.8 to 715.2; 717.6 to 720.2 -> -0.105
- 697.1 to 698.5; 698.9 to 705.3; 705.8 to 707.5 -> -0.021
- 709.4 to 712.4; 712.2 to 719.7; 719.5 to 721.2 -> -0.035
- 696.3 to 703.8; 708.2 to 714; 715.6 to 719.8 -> -0.015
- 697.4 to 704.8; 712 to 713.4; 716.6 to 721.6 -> -0.053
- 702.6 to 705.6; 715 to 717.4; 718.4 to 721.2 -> -0.064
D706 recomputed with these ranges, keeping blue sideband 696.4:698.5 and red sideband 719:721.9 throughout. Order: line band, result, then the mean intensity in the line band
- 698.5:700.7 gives -0.05 nm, 7.02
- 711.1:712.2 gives -0.06 nm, 7.22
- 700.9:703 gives 0.06 nm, 6.67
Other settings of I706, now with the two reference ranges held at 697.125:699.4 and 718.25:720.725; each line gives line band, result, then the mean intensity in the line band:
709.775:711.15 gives 0.02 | 6.8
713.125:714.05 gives -0.07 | 7.4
